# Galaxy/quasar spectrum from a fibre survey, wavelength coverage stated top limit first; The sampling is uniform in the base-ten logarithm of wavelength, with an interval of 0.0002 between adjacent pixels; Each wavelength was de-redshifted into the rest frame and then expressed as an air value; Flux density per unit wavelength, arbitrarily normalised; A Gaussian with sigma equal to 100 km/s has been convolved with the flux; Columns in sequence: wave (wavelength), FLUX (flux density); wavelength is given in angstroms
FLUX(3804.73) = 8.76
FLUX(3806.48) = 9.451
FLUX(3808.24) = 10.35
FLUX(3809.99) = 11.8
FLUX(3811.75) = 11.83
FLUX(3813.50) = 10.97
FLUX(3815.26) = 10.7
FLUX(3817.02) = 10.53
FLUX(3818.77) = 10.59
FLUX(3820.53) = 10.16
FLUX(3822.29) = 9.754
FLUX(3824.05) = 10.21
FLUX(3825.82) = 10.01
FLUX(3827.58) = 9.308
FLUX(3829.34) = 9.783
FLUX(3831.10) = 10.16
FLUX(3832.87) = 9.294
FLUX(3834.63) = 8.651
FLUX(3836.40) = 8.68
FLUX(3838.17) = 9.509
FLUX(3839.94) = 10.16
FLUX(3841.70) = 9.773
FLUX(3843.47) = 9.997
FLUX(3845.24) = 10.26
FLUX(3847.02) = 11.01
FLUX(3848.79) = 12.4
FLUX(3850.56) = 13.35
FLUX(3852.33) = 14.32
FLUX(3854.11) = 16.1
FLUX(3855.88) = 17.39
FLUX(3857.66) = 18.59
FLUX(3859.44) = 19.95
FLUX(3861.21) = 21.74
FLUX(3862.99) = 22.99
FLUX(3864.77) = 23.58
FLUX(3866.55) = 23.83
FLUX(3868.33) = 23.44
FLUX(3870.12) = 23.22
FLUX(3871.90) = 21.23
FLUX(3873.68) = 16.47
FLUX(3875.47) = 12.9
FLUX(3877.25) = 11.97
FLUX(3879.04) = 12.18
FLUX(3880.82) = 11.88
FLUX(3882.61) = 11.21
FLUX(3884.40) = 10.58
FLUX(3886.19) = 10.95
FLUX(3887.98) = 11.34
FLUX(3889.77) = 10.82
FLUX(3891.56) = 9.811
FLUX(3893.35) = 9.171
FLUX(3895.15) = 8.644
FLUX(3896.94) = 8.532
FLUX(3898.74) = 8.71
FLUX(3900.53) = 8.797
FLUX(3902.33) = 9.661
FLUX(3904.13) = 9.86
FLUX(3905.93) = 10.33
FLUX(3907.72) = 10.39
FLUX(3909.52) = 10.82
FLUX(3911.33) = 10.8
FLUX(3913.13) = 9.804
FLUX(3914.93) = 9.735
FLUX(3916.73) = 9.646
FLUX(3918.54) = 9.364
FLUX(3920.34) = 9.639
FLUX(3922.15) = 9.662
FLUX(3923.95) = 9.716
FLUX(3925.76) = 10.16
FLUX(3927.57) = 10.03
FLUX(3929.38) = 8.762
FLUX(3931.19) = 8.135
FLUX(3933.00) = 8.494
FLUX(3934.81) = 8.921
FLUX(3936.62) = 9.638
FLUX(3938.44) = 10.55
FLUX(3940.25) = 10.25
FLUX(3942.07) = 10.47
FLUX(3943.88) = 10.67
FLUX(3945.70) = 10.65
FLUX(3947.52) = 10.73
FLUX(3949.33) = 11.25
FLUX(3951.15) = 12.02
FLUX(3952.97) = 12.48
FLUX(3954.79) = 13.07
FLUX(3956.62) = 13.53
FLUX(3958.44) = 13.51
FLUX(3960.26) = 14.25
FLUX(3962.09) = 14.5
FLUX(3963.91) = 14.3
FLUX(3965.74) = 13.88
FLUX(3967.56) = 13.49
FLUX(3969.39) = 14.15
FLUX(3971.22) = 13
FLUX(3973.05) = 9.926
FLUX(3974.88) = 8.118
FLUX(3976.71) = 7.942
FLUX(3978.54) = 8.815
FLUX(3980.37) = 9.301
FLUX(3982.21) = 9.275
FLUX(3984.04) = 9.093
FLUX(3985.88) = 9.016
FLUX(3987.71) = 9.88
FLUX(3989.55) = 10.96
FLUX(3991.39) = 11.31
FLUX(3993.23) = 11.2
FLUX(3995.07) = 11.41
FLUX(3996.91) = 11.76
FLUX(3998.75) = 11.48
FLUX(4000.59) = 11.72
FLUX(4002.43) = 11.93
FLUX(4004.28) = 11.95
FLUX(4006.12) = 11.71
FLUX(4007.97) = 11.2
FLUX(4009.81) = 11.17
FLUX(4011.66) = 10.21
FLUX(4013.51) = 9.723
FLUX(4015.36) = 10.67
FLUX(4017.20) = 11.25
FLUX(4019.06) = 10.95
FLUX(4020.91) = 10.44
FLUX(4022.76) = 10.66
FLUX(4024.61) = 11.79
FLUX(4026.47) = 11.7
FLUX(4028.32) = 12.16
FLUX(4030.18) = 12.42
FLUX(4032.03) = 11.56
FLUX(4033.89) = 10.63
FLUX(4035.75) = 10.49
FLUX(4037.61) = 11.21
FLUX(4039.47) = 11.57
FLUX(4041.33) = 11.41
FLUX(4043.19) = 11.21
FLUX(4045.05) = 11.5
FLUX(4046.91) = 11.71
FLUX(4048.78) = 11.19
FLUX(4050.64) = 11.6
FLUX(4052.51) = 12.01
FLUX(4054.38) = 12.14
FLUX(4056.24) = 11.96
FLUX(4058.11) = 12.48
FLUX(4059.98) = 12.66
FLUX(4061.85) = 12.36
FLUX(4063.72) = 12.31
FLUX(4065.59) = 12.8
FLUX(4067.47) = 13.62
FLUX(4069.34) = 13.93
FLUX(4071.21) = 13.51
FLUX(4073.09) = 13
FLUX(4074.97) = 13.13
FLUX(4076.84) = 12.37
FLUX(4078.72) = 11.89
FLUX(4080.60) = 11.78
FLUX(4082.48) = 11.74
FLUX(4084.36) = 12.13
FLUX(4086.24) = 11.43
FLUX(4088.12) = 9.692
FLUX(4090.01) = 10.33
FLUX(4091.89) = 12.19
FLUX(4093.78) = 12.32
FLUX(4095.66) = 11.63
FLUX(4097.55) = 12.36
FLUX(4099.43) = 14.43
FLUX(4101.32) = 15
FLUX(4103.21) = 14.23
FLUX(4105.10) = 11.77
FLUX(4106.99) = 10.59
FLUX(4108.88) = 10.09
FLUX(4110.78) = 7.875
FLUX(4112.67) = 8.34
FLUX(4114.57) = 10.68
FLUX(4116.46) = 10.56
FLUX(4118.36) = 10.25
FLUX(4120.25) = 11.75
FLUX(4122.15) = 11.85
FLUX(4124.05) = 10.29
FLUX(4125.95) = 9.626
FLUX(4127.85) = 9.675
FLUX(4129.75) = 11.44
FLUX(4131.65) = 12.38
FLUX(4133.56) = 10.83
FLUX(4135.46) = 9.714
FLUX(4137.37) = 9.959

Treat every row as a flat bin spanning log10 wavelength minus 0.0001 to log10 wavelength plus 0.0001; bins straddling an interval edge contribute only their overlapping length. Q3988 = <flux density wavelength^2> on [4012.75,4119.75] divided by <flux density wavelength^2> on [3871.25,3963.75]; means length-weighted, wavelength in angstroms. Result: 1.15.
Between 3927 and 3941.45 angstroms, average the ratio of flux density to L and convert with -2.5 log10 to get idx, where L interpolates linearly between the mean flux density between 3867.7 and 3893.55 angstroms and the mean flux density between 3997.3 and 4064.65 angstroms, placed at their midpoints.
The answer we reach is 0.36 mag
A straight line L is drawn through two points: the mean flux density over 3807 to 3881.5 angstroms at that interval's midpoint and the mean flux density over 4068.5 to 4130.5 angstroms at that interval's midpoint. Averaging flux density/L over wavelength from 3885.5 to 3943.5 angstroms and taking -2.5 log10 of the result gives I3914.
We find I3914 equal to 0.32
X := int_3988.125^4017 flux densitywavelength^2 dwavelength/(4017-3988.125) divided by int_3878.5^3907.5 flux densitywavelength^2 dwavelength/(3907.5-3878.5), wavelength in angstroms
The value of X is 1.2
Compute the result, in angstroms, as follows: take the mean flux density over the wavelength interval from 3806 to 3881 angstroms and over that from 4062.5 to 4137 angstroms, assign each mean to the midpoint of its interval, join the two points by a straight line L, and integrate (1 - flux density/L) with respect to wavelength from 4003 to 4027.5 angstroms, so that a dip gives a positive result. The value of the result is 2.4 angstroms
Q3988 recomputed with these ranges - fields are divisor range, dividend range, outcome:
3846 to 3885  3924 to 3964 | 0.69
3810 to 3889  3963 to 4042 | 0.89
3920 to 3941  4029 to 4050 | 1.27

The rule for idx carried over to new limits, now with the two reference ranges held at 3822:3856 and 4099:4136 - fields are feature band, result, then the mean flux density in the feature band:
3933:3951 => 0.06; 10.3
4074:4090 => -0.06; 11.7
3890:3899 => 0.19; 9.13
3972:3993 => 0.16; 9.5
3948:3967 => -0.21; 13.2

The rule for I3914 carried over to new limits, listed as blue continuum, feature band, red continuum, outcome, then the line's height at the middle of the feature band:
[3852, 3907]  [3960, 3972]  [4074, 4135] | -0.050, 13.3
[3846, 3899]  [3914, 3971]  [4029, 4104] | 0.238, 14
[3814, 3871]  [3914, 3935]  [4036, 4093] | 0.363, 13.1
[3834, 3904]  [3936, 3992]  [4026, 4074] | 0.137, 12.8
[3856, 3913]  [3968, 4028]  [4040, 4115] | 0.184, 12.8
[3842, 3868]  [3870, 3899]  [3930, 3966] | 0.249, 15.1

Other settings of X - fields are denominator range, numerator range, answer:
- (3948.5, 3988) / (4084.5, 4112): 1.08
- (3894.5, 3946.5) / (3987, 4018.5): 1.20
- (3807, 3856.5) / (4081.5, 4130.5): 1.18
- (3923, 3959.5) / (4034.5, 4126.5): 1.18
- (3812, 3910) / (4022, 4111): 1.05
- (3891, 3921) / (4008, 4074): 1.30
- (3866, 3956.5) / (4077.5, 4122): 1.11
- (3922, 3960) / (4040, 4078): 1.22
